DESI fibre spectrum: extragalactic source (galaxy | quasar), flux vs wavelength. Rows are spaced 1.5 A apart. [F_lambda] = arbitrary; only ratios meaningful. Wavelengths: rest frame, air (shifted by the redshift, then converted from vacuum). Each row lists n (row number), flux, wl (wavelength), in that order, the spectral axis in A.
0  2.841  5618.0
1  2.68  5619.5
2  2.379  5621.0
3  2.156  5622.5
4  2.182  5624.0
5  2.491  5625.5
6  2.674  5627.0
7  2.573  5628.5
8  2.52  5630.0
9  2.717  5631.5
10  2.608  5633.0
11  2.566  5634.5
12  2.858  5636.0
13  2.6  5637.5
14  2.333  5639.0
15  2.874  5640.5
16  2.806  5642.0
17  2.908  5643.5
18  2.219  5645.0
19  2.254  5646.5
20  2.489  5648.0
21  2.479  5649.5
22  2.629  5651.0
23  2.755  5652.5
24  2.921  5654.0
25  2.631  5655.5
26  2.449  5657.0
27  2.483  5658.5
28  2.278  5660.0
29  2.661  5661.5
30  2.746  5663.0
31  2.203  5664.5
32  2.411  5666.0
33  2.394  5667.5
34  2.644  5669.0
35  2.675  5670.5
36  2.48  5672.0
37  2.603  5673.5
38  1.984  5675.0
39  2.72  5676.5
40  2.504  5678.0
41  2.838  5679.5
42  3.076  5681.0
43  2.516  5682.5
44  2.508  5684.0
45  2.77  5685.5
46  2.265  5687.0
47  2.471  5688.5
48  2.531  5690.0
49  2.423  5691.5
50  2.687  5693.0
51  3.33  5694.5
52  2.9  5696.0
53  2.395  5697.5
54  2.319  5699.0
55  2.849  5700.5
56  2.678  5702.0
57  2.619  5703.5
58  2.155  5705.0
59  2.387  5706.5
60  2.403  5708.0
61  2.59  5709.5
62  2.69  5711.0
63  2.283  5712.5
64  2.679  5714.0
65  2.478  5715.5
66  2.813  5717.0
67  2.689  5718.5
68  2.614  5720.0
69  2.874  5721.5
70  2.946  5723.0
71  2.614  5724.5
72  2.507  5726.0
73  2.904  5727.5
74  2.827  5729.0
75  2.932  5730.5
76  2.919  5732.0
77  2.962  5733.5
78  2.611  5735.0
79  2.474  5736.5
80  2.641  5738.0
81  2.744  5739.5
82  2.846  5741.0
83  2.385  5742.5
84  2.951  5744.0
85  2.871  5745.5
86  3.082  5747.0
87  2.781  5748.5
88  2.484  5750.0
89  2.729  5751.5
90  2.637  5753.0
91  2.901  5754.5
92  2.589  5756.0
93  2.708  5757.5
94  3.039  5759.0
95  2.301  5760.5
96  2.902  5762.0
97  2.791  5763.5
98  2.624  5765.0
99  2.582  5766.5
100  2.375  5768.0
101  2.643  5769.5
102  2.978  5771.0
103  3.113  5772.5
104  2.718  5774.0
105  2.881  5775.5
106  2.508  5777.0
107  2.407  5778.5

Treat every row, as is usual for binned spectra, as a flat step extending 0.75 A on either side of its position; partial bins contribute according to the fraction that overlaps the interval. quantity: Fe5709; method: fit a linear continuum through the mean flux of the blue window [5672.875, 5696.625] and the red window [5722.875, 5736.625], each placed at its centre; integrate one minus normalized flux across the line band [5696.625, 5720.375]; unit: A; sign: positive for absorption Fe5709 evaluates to 1.5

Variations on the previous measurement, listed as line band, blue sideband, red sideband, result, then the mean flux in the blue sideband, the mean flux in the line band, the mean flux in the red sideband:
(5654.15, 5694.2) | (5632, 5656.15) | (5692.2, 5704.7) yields 1.71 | 2.62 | 2.55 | 2.7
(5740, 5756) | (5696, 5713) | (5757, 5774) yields -0.54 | 2.51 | 2.76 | 2.73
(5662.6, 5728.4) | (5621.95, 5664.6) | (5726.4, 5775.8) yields 1.48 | 2.56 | 2.59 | 2.75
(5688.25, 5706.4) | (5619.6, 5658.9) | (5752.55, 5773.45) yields 0.22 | 2.56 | 2.61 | 2.73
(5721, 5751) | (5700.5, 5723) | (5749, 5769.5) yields -1.57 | 2.59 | 2.77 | 2.67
